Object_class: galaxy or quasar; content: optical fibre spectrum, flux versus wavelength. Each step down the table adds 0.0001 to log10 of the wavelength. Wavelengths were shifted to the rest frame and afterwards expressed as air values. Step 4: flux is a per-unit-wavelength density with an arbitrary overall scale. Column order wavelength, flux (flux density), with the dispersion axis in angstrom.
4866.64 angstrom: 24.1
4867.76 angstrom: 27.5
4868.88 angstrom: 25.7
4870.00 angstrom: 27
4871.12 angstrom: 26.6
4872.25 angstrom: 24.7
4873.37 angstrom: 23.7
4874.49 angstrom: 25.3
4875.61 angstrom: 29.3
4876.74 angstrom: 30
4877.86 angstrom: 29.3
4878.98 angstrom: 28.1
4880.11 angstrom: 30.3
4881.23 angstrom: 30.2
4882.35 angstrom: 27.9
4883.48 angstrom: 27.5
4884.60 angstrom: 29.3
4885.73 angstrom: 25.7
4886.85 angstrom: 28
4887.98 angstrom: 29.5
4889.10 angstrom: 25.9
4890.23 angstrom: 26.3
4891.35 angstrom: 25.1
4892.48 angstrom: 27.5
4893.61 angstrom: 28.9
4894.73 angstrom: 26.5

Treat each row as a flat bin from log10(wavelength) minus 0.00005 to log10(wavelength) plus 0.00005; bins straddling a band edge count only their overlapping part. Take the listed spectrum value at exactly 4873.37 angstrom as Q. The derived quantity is 23.7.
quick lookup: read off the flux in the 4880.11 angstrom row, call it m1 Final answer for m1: 30.3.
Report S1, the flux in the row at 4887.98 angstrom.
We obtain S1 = 29.5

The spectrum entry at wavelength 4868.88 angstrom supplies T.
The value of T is 25.7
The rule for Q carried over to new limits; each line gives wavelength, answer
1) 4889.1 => 25.9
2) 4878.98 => 28.1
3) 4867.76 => 27.5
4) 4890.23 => 26.3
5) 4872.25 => 24.7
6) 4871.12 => 26.6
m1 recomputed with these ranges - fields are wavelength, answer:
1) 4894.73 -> 26.5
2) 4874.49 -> 25.3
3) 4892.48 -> 27.5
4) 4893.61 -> 28.9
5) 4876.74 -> 30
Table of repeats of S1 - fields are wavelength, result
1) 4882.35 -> 27.9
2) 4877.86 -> 29.3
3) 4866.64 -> 24.1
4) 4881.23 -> 30.2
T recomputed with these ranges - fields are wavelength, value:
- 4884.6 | 29.3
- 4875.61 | 29.3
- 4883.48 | 27.5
